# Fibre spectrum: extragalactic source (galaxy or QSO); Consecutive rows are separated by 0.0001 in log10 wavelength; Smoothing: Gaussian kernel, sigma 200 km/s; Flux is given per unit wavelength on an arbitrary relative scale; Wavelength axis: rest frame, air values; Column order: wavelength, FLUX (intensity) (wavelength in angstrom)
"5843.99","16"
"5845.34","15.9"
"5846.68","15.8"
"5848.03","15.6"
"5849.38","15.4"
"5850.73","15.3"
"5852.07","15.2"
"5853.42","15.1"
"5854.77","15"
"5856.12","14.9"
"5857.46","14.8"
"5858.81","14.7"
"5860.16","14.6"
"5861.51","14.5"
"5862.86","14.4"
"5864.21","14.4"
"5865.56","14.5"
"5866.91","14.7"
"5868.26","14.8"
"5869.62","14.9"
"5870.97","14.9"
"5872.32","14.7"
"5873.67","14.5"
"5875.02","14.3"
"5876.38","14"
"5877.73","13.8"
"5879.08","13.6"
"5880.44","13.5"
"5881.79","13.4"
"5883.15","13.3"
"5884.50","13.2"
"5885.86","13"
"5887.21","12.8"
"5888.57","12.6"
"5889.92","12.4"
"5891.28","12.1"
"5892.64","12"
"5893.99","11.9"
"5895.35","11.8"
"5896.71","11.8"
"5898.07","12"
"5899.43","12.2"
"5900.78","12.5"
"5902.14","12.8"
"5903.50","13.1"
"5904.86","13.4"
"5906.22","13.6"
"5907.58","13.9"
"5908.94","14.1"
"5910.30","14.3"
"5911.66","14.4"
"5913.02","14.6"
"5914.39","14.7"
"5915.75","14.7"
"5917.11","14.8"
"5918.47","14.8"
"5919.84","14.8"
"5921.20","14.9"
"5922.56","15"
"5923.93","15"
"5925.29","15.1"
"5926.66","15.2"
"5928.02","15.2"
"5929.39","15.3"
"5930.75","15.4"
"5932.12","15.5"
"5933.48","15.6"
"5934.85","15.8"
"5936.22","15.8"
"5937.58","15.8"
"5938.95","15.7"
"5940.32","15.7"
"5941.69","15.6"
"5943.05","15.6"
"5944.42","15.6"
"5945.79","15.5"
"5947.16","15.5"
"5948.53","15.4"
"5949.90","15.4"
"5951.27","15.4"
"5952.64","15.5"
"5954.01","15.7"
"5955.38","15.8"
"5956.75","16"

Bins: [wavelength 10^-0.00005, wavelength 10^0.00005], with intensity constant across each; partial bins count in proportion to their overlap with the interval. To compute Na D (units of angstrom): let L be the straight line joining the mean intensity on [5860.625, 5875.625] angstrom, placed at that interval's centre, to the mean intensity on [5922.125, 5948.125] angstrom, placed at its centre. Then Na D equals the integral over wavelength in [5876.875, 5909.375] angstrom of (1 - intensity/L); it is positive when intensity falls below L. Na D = 4.5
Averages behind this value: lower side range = 14.6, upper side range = 15.5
